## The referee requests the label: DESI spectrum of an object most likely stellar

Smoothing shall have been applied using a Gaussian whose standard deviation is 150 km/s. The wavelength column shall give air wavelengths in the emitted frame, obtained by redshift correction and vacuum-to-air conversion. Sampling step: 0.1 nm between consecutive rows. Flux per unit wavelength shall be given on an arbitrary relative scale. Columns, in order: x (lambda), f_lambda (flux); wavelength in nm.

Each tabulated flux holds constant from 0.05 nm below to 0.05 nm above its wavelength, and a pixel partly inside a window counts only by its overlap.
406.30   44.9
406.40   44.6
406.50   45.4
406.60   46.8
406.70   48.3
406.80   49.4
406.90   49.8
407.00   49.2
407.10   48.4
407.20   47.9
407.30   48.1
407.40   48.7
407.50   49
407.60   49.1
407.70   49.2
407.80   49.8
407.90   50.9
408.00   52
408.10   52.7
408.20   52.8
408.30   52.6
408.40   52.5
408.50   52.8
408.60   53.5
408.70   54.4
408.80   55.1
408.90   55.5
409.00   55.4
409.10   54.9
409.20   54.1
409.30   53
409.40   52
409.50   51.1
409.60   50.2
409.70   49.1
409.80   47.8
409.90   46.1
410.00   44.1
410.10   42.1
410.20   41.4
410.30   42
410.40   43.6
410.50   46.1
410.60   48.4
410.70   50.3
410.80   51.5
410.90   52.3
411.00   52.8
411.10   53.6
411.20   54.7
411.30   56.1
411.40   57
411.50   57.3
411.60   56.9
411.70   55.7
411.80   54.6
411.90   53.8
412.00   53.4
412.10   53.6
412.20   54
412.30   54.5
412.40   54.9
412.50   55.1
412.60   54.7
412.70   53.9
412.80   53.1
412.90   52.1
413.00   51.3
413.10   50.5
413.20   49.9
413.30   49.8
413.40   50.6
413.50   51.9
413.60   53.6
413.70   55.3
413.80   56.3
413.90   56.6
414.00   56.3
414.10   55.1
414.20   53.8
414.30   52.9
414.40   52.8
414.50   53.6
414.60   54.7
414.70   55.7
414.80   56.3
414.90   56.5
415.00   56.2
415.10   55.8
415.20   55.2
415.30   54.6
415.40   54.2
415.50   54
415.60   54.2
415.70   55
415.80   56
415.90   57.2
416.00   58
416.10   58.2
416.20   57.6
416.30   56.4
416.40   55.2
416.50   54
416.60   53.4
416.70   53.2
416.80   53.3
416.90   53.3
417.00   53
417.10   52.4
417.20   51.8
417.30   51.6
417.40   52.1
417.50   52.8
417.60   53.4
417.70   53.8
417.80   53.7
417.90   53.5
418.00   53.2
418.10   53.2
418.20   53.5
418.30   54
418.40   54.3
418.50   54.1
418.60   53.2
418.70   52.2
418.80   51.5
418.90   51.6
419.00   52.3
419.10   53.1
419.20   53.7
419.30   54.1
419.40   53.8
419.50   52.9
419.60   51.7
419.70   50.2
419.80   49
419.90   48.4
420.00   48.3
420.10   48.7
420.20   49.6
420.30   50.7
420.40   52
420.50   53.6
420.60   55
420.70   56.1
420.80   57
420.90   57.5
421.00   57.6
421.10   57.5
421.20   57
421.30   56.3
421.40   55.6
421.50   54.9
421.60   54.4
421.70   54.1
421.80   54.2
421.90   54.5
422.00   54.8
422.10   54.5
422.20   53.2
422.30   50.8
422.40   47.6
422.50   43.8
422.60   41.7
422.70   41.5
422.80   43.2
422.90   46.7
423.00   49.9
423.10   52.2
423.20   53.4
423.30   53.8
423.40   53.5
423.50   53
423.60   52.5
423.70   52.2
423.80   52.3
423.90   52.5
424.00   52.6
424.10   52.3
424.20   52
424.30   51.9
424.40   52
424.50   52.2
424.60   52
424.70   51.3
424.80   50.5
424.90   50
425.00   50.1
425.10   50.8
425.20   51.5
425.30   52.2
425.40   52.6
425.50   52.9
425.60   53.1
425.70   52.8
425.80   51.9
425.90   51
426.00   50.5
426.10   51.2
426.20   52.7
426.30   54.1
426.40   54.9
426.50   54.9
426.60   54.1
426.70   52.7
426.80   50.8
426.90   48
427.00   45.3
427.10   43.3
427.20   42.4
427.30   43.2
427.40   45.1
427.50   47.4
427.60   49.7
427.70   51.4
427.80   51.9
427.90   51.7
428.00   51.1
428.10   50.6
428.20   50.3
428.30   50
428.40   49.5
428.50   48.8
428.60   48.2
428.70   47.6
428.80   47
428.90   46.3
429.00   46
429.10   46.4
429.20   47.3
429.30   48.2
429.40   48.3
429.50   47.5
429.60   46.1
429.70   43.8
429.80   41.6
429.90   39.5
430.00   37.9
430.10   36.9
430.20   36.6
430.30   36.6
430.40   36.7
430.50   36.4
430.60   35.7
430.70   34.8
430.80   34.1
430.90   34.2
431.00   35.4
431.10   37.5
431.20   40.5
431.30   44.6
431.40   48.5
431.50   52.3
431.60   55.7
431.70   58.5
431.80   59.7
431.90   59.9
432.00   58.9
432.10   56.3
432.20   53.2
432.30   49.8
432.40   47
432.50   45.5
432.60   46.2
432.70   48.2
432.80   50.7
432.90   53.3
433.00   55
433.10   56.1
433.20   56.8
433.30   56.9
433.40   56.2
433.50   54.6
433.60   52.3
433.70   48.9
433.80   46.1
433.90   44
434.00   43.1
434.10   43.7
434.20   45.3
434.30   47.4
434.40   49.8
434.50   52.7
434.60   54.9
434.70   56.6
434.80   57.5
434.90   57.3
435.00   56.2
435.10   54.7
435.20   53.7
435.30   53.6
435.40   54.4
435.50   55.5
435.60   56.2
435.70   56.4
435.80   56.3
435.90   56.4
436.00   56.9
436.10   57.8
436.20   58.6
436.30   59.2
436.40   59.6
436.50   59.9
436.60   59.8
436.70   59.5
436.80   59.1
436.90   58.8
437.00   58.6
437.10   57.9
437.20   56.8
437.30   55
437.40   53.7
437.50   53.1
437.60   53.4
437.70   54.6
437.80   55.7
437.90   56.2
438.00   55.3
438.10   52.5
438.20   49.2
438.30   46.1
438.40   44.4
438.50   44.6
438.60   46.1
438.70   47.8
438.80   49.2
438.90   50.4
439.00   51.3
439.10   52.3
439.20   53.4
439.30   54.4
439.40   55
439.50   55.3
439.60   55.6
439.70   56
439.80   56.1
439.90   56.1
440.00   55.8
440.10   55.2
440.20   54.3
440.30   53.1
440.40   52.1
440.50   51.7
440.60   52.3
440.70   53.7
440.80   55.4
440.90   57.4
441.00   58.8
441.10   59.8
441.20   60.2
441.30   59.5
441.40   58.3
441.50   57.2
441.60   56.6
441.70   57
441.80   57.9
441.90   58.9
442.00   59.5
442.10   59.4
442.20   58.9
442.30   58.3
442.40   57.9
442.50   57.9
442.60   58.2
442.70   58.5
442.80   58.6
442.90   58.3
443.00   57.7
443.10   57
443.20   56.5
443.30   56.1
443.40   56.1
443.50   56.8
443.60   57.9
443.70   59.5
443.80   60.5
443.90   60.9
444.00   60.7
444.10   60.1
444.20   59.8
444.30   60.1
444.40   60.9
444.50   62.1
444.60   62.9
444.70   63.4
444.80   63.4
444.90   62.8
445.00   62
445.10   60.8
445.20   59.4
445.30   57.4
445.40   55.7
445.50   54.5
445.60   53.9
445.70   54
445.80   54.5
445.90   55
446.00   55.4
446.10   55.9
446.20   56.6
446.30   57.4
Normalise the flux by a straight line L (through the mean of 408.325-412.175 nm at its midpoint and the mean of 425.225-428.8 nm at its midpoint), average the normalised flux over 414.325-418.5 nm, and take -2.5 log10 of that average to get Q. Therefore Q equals -0.069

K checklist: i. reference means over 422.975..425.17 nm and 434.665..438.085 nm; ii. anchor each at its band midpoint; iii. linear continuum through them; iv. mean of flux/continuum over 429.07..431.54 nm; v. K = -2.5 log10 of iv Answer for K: 0.30 mag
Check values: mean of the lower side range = 52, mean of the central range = 41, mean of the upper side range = 56.6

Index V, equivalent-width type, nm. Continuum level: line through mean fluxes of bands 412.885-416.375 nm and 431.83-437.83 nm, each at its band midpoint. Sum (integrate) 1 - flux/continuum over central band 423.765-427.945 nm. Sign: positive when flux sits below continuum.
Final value 0.27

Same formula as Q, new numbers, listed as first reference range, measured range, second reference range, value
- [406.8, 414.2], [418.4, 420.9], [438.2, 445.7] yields 0.02 mag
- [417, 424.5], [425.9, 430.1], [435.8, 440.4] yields 0.11 mag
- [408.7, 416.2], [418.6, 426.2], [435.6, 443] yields 0.04 mag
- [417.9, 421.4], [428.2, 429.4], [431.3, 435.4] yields 0.10 mag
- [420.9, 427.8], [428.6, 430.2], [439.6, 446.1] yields 0.19 mag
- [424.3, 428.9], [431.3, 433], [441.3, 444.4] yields 0.01 mag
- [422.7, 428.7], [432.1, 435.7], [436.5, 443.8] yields 0.03 mag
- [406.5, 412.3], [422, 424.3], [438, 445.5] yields 0.06 mag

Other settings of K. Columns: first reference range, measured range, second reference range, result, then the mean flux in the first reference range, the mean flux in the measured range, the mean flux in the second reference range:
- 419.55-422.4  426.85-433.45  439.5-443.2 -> 0.169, 53.4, 47.1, 56.9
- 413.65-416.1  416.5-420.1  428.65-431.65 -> -0.002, 55.3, 52.5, 42.3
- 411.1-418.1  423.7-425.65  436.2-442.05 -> 0.055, 54.3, 51.8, 55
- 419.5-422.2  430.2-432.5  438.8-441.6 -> 0.194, 53.6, 45.5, 55.1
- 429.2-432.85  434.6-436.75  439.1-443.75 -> -0.134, 45.1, 56.9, 56.7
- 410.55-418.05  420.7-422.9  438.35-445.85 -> 0.047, 54.1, 52.4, 56.6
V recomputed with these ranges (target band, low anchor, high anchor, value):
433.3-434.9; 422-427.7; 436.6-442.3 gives 0.08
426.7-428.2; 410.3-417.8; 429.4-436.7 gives 0.08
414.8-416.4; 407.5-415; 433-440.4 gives -0.10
